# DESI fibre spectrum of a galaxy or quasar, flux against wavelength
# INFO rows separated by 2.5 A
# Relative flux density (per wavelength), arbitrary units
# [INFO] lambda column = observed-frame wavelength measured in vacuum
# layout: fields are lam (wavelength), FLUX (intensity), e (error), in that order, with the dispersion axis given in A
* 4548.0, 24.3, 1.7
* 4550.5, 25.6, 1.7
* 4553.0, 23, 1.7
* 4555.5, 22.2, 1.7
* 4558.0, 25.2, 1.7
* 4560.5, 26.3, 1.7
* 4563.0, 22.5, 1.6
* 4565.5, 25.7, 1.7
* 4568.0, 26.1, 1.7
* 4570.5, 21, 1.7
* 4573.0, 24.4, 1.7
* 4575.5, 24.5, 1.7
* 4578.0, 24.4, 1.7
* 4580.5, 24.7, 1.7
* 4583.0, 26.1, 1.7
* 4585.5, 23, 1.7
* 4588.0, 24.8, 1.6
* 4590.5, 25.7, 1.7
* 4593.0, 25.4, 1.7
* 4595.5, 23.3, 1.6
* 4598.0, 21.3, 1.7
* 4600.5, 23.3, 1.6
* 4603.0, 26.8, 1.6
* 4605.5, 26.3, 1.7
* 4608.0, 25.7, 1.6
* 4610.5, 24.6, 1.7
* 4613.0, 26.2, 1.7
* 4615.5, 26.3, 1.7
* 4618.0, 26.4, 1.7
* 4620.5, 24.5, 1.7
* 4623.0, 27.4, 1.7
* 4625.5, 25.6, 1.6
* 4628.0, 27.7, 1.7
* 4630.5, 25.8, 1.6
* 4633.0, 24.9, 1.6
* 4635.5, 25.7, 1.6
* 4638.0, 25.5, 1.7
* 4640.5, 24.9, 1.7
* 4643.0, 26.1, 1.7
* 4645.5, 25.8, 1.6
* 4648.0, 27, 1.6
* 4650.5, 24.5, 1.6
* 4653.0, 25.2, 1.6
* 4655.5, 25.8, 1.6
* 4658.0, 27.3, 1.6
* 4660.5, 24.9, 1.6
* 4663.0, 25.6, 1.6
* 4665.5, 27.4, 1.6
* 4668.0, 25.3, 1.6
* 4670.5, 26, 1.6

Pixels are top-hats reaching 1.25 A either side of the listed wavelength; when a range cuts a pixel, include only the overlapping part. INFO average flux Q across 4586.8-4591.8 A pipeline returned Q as 25.3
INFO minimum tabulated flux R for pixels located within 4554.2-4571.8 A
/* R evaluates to 21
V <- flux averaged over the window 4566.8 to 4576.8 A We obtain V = 24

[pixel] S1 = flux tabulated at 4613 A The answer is 26.2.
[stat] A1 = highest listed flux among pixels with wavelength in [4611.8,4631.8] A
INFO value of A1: 27.7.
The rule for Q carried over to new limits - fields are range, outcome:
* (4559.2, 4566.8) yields 24.8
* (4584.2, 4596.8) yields 24.4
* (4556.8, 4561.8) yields 25.7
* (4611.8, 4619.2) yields 26.3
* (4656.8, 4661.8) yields 26.1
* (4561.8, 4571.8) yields 23.8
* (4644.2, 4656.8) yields 25.7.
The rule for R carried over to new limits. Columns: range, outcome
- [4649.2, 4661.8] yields 24.5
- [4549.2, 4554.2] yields 23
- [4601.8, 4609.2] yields 25.7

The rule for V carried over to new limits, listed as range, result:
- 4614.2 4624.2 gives 26.1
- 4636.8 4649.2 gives 25.9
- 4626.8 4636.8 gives 26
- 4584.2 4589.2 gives 23.9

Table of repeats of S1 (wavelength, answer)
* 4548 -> 24.3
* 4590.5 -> 25.7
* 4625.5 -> 25.6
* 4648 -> 27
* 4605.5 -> 26.3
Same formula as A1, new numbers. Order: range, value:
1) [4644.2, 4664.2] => 27.3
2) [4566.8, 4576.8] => 26.1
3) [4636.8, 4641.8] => 25.5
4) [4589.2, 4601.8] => 25.7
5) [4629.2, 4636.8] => 25.8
